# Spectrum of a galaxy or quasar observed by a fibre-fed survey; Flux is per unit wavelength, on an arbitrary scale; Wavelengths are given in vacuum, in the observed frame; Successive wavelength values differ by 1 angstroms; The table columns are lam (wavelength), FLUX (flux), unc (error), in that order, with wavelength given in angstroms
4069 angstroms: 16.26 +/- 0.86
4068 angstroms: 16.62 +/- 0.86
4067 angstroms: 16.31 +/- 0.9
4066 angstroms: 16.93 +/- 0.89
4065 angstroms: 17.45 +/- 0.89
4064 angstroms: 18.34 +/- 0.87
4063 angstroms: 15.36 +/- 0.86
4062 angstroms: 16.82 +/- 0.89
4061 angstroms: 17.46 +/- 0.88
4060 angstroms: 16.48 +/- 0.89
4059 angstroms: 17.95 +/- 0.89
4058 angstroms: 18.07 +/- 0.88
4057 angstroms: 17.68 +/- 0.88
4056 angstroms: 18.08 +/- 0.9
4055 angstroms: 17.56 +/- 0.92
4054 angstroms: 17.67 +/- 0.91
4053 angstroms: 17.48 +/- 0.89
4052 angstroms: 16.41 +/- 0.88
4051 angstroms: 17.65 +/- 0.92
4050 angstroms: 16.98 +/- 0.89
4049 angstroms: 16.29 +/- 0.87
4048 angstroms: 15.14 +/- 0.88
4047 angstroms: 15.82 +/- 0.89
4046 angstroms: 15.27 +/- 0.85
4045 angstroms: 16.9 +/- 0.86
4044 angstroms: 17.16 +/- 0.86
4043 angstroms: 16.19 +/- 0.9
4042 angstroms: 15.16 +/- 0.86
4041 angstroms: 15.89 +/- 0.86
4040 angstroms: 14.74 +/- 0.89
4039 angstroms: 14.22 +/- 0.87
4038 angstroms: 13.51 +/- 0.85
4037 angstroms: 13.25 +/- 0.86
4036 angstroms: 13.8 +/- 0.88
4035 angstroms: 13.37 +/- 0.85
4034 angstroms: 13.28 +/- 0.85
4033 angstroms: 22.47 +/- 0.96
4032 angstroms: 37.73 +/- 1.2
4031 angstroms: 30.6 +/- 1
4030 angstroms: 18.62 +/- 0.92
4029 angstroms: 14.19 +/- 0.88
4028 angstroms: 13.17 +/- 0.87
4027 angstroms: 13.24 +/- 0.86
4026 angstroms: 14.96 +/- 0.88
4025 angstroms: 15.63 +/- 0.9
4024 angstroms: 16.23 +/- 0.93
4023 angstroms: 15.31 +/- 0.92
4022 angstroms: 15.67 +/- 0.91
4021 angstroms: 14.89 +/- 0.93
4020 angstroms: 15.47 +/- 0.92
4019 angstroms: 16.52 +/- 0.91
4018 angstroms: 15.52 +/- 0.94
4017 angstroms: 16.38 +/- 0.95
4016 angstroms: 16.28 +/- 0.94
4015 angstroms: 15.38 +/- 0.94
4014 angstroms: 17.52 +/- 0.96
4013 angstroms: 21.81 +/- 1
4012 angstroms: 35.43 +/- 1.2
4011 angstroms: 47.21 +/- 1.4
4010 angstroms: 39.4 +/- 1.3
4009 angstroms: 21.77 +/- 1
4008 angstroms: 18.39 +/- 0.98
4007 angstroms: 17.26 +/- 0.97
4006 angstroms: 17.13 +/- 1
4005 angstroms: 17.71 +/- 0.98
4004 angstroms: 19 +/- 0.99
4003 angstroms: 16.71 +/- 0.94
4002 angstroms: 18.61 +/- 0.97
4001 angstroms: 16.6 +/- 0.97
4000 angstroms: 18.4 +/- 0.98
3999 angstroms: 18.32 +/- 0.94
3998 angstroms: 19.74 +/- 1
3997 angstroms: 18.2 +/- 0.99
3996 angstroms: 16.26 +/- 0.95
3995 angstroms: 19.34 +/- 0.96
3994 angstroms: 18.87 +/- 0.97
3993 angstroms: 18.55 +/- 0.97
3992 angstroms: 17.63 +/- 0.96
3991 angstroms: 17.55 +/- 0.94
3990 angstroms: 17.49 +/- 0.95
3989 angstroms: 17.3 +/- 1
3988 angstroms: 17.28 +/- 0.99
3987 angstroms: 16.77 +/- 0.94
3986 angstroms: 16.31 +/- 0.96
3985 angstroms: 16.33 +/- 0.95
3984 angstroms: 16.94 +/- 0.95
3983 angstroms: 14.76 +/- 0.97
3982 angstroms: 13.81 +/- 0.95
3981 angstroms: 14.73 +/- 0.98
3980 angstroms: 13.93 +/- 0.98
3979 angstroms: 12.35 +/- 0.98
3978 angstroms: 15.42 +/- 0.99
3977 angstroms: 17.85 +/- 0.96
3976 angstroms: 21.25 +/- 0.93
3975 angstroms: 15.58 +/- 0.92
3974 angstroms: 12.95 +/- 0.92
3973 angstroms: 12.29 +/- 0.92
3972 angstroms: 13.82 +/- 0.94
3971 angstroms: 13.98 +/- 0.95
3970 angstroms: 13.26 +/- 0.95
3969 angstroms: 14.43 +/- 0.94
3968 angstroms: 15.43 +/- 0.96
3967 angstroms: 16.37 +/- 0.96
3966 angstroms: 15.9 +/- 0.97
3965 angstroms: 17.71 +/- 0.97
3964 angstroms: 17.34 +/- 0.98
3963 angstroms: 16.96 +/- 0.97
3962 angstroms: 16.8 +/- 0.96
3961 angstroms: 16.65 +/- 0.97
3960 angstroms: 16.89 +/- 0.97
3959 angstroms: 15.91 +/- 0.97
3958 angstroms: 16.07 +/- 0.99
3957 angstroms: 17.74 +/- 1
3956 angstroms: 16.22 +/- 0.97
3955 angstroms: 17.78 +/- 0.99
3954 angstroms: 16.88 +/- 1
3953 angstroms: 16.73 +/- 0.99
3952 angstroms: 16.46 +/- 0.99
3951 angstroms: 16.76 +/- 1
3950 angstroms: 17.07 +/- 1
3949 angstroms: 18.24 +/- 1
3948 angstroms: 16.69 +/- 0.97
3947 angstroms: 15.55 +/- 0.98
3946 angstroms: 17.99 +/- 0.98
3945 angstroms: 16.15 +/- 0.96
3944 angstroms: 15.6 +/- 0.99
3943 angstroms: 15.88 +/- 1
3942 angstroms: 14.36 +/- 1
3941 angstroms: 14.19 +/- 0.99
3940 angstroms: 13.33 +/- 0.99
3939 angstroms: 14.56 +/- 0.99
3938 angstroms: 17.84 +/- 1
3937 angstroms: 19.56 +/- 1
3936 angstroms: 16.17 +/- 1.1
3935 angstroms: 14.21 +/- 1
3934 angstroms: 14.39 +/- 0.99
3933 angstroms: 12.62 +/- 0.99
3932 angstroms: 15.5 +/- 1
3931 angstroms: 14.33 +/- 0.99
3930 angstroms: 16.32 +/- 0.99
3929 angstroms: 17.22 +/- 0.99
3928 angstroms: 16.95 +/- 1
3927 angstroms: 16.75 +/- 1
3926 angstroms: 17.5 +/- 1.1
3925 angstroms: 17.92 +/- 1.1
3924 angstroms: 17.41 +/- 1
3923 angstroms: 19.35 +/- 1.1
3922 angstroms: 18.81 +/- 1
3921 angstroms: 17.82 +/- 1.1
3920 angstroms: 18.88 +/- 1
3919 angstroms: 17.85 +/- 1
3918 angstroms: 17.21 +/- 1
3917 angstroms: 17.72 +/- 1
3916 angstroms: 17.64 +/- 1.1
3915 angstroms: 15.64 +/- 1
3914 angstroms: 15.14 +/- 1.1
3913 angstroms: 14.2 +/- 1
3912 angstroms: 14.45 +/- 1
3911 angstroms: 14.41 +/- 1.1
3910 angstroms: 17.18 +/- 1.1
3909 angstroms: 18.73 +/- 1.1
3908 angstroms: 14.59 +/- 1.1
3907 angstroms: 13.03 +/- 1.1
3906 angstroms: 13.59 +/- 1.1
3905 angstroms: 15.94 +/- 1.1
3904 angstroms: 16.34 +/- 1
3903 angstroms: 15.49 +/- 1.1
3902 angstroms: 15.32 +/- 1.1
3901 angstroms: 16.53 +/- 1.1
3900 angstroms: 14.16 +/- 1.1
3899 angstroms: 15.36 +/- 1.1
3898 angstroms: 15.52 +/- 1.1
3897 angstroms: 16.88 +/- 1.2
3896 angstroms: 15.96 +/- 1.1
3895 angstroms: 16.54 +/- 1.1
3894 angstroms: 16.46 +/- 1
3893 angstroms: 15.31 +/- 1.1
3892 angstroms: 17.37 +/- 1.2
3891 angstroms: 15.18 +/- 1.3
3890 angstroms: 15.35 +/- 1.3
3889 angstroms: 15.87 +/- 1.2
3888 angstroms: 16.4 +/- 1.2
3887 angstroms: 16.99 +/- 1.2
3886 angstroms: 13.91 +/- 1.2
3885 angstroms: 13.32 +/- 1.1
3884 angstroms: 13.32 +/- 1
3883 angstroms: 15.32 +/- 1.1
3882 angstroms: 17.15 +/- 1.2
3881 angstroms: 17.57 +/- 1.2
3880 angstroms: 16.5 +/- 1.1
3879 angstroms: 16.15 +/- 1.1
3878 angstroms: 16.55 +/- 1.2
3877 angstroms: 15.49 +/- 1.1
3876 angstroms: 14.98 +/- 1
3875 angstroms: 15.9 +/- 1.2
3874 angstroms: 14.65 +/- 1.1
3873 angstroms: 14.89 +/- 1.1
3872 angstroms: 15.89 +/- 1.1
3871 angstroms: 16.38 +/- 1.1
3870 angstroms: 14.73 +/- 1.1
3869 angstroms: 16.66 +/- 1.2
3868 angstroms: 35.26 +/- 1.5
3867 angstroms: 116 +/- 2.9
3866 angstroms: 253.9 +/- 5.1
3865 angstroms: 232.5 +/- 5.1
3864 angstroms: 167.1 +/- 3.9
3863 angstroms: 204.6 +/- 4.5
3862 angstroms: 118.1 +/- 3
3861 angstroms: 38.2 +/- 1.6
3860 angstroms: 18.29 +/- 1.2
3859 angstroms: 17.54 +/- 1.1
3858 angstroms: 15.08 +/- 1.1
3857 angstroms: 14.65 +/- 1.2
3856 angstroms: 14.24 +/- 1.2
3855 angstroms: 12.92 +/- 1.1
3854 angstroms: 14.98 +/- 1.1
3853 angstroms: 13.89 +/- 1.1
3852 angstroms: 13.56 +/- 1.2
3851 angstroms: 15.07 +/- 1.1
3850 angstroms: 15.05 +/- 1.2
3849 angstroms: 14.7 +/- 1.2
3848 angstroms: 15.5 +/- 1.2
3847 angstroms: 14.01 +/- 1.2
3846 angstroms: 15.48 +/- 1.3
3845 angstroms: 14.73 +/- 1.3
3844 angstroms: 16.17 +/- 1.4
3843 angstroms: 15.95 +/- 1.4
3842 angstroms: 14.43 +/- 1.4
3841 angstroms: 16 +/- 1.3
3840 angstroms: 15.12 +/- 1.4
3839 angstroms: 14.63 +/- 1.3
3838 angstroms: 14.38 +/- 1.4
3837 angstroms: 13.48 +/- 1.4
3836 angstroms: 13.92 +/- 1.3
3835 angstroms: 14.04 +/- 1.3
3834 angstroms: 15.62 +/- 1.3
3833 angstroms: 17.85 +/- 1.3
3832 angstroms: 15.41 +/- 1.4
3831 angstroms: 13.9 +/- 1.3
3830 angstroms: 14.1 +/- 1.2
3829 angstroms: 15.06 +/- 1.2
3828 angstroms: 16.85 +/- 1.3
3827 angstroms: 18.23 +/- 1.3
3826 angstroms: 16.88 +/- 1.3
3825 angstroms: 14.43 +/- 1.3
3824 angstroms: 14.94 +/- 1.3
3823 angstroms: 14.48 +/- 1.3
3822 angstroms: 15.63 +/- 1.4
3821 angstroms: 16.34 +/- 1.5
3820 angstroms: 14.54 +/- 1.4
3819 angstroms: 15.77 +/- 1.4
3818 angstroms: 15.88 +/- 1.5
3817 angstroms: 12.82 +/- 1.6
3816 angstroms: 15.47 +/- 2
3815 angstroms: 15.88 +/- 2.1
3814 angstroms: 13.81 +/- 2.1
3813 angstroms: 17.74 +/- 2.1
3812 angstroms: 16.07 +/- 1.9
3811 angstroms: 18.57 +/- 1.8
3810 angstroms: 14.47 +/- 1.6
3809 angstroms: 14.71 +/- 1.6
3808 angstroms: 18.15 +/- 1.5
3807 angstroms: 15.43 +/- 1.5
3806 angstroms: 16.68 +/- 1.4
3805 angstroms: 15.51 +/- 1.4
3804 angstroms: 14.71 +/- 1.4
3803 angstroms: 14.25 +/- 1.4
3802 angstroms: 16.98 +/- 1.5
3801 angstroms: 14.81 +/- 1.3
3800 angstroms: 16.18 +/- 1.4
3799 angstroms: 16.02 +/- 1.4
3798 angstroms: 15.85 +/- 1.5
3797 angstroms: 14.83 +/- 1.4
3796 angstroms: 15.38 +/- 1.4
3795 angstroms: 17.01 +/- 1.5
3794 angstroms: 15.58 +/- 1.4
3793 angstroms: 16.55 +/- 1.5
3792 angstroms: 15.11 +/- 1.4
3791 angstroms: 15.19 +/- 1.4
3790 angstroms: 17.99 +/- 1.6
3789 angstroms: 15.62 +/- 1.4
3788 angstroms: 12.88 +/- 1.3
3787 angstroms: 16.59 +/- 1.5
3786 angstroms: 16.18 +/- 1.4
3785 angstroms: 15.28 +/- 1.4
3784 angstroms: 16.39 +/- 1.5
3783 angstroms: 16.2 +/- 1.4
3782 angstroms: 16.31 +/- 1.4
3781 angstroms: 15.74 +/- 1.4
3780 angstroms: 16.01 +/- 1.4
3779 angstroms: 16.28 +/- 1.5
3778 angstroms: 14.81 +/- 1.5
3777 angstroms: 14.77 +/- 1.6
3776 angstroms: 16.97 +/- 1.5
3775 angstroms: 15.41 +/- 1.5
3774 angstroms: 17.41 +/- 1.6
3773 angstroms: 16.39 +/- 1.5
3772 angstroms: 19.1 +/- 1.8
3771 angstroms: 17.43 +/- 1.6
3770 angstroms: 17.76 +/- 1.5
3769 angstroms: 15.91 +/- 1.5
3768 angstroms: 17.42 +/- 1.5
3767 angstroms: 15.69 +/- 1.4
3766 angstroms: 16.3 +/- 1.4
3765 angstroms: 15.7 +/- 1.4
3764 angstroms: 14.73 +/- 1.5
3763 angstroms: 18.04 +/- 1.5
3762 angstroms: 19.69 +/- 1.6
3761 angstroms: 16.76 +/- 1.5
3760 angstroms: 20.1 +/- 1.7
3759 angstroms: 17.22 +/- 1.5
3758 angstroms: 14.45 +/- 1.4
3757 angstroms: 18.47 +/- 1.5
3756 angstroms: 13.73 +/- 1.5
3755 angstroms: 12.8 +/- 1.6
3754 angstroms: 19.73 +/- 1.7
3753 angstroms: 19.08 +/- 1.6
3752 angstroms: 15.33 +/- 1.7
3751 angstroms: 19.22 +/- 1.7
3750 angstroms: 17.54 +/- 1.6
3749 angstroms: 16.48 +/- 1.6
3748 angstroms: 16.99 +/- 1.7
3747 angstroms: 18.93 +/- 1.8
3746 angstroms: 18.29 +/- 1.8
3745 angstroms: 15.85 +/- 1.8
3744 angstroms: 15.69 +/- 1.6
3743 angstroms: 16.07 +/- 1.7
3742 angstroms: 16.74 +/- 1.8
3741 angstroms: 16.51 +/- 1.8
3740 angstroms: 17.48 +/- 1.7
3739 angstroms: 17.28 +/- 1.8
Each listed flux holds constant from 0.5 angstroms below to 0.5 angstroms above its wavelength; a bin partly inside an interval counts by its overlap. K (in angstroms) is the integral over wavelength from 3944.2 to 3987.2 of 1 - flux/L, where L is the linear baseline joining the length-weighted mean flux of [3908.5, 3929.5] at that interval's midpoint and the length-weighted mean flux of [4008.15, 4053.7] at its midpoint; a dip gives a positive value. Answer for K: 4.0 angstroms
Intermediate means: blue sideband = 17.1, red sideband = 18.4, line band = 16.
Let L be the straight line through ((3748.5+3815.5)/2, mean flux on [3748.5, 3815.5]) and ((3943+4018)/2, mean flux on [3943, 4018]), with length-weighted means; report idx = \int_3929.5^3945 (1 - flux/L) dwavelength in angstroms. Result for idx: 1.9 angstroms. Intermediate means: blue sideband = 16.3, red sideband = 17.7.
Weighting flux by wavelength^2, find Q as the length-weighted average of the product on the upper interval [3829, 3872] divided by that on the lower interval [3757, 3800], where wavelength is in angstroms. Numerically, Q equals 2.52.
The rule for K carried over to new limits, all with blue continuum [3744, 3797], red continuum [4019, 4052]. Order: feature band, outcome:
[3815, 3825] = 0.88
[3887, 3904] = 0.70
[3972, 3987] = 1.17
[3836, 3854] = 1.90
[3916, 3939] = -0.40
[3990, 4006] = -1.37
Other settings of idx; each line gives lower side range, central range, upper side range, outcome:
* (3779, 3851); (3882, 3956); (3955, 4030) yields 2.5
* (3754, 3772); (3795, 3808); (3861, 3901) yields 4.8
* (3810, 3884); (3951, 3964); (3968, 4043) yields 2.7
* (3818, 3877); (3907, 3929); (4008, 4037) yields 8.6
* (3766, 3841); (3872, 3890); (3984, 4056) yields 1.1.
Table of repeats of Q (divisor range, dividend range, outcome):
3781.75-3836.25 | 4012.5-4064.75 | 1.21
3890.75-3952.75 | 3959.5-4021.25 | 1.14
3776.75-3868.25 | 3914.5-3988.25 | 0.64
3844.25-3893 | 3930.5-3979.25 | 0.45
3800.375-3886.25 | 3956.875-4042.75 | 0.69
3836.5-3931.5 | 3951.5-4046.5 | 0.70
